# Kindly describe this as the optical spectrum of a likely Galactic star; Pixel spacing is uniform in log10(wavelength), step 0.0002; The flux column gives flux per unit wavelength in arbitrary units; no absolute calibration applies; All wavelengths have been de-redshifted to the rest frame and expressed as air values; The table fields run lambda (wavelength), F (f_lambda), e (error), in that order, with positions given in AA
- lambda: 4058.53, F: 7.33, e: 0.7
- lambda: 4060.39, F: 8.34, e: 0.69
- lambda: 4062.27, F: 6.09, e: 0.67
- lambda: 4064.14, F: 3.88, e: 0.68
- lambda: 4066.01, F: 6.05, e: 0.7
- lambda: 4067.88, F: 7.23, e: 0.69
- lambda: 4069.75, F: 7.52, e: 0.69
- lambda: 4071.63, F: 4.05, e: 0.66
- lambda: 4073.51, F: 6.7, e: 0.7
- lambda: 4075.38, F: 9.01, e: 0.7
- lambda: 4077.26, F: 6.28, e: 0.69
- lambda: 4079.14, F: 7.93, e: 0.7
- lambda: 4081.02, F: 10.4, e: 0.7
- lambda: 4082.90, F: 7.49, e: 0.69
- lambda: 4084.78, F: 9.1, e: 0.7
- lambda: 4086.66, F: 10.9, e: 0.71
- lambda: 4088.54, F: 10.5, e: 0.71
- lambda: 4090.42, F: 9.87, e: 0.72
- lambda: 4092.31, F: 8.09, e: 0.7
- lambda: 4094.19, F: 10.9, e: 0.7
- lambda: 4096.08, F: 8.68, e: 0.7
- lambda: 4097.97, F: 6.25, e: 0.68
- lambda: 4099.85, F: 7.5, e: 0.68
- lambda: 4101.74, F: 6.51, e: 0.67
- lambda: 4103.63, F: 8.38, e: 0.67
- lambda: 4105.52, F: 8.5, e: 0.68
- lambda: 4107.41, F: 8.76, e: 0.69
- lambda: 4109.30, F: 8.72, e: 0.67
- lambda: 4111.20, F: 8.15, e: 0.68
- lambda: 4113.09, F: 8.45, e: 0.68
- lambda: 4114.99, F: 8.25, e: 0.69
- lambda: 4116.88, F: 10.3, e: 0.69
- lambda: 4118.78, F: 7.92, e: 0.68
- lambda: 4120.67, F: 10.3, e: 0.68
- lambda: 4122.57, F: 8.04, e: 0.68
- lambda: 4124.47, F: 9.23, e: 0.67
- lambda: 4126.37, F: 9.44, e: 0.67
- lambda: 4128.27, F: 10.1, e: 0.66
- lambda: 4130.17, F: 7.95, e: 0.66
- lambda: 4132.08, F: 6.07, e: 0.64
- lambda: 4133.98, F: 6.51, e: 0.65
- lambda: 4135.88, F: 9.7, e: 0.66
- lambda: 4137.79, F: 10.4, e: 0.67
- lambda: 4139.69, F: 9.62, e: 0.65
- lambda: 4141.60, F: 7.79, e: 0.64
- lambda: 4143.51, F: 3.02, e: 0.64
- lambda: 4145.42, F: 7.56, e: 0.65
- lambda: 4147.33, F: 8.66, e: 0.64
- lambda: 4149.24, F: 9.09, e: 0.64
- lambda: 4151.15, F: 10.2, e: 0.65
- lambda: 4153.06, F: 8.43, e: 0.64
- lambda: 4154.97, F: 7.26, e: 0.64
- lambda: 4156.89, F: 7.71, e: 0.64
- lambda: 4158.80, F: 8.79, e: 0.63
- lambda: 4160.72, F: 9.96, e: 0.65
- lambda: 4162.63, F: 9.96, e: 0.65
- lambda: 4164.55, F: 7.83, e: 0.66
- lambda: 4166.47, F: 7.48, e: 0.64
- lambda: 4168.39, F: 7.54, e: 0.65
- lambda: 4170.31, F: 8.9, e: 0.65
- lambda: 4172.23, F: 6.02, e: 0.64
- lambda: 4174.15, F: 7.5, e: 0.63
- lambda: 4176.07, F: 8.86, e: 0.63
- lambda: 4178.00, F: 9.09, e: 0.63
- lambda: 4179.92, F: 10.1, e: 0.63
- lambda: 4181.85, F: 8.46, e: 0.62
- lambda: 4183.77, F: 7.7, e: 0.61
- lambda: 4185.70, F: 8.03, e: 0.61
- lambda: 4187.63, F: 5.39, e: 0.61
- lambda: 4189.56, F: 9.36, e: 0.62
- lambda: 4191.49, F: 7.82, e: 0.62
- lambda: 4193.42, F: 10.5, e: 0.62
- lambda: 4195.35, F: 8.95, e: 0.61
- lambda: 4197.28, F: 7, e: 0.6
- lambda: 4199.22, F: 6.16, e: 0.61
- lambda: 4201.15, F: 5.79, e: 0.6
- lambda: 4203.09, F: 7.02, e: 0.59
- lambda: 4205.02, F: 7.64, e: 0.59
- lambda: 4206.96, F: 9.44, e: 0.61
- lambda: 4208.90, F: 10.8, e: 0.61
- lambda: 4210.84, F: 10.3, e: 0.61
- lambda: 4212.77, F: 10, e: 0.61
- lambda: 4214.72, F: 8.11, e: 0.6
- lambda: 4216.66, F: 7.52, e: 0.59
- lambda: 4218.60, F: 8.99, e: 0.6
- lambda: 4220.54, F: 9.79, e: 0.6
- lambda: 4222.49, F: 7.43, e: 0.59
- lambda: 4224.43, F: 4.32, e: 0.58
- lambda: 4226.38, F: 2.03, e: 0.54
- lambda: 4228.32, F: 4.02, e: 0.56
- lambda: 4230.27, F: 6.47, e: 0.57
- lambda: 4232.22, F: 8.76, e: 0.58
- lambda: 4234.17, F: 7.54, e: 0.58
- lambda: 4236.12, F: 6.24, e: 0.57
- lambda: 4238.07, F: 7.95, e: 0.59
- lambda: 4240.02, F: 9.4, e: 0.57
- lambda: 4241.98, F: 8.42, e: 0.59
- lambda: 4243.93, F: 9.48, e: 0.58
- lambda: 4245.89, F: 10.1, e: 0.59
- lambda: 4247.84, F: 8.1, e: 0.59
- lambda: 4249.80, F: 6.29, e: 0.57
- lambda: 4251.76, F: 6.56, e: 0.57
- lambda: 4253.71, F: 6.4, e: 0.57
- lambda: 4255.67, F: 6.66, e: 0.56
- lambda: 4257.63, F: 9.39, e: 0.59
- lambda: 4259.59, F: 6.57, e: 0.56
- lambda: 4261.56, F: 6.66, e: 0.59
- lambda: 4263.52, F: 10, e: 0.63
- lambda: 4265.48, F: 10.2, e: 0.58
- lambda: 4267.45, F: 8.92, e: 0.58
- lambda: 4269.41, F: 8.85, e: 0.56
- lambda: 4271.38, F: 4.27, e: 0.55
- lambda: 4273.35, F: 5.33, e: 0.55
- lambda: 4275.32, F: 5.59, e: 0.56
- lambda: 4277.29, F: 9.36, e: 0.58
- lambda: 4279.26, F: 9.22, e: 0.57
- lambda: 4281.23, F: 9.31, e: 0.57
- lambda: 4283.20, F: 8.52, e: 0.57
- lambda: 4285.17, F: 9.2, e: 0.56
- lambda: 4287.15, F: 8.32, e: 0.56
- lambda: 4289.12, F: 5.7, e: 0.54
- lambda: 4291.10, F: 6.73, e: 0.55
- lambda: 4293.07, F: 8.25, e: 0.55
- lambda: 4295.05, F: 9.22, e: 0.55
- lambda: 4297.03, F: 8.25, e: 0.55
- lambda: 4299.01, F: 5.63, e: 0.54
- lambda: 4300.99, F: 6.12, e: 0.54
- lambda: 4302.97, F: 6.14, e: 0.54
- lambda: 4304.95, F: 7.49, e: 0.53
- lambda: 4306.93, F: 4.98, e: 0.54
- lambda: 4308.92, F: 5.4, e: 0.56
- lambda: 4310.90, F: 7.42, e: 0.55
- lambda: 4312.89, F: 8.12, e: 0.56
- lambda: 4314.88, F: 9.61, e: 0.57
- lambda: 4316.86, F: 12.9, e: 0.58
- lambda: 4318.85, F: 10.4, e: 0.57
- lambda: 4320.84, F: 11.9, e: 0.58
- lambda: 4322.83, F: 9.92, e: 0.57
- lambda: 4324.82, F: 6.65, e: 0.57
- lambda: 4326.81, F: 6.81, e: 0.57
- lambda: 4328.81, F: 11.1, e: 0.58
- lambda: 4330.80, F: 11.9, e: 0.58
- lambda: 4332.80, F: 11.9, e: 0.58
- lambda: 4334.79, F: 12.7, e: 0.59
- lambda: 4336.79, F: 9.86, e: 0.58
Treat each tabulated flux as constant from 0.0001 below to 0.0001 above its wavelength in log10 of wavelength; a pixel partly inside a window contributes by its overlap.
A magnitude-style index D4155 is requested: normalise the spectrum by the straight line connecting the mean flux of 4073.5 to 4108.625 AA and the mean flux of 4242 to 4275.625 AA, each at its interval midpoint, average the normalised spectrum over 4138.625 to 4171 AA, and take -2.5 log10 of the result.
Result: 0.000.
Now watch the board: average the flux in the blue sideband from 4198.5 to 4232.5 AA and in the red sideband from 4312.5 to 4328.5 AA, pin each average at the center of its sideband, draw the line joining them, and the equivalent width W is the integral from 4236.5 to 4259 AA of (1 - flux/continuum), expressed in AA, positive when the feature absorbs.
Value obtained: 0.4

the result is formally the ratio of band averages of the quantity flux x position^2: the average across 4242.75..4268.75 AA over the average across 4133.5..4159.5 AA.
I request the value 1.04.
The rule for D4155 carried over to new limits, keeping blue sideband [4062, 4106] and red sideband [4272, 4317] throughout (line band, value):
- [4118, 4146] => -0.06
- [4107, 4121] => -0.13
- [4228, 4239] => 0.10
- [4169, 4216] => -0.08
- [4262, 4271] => -0.18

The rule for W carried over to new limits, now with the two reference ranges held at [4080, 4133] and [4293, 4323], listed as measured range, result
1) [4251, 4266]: 1.0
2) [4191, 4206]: 1.6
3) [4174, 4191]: 0.5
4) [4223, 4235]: 4.0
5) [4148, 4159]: 0.1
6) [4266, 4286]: 0.9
